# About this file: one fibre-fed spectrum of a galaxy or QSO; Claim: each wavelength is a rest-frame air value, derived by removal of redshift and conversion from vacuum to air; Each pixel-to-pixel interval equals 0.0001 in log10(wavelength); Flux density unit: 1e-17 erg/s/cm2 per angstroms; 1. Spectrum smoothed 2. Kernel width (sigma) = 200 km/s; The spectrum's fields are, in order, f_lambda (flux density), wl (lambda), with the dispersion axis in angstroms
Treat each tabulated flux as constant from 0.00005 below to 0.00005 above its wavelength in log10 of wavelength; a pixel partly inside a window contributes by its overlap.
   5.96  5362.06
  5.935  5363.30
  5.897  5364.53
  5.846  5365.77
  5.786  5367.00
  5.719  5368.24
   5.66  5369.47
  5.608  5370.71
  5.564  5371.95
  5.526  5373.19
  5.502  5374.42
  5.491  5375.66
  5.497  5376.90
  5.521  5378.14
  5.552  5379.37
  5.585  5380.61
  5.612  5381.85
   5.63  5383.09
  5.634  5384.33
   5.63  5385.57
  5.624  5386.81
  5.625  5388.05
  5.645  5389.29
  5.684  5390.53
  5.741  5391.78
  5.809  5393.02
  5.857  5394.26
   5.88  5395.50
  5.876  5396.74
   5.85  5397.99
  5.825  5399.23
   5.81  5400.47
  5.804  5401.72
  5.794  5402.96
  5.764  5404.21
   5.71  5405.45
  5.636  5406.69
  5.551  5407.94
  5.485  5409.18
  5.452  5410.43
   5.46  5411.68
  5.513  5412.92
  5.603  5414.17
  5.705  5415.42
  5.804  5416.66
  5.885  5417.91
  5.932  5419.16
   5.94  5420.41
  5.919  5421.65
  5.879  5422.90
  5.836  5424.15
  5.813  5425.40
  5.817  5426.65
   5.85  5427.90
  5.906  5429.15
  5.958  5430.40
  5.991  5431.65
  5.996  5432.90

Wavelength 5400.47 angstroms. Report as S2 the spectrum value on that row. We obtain 5.81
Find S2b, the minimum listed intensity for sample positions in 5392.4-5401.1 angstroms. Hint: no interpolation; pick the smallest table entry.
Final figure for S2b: 5.809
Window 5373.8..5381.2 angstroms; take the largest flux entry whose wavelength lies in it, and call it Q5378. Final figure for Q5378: 5.585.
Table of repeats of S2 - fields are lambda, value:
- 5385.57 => 5.63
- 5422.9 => 5.879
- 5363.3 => 5.935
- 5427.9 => 5.85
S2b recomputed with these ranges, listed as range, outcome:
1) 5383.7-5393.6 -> 5.624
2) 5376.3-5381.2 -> 5.497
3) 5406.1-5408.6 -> 5.551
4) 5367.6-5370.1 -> 5.66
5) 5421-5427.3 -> 5.813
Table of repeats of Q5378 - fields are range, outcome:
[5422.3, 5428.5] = 5.879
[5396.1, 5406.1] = 5.876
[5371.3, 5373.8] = 5.564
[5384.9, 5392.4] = 5.741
